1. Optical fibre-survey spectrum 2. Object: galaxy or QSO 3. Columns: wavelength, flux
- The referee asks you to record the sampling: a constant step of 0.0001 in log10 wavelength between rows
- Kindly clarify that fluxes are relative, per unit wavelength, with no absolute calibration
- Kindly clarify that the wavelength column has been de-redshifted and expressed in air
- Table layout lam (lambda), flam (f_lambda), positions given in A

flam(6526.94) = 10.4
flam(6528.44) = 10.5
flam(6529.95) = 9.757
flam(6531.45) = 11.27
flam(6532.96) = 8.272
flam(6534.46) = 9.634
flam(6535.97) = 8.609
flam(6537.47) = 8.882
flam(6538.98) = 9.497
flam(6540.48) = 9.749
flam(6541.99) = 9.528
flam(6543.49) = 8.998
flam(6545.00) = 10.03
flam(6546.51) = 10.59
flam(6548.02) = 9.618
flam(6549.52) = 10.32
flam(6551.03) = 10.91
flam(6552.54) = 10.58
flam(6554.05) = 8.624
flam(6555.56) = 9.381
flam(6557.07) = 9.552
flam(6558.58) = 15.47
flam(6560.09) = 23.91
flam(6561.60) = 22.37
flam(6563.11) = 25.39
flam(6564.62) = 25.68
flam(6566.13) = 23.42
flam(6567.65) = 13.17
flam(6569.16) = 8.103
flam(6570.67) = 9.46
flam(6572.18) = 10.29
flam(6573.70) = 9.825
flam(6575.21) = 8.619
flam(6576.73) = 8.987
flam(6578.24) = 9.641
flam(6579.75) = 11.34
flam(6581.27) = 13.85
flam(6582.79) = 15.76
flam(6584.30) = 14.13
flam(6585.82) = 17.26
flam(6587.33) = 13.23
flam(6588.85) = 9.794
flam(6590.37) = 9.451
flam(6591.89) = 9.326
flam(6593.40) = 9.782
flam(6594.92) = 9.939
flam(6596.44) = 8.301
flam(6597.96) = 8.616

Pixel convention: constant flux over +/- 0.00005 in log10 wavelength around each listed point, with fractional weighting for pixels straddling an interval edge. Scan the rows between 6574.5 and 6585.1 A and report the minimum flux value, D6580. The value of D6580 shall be 8.619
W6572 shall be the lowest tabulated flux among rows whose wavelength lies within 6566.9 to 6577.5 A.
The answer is 8.103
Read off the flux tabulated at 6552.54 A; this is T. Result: 10.58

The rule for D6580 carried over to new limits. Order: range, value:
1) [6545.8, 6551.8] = 9.618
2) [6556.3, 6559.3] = 9.552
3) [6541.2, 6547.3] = 8.998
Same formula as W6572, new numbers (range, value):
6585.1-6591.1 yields 9.451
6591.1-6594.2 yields 9.326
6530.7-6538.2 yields 8.272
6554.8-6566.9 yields 9.381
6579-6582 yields 11.34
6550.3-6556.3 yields 8.624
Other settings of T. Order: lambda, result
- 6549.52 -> 10.32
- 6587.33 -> 13.23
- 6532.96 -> 8.272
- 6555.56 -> 9.381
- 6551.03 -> 10.91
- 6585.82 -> 17.26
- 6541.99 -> 9.528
